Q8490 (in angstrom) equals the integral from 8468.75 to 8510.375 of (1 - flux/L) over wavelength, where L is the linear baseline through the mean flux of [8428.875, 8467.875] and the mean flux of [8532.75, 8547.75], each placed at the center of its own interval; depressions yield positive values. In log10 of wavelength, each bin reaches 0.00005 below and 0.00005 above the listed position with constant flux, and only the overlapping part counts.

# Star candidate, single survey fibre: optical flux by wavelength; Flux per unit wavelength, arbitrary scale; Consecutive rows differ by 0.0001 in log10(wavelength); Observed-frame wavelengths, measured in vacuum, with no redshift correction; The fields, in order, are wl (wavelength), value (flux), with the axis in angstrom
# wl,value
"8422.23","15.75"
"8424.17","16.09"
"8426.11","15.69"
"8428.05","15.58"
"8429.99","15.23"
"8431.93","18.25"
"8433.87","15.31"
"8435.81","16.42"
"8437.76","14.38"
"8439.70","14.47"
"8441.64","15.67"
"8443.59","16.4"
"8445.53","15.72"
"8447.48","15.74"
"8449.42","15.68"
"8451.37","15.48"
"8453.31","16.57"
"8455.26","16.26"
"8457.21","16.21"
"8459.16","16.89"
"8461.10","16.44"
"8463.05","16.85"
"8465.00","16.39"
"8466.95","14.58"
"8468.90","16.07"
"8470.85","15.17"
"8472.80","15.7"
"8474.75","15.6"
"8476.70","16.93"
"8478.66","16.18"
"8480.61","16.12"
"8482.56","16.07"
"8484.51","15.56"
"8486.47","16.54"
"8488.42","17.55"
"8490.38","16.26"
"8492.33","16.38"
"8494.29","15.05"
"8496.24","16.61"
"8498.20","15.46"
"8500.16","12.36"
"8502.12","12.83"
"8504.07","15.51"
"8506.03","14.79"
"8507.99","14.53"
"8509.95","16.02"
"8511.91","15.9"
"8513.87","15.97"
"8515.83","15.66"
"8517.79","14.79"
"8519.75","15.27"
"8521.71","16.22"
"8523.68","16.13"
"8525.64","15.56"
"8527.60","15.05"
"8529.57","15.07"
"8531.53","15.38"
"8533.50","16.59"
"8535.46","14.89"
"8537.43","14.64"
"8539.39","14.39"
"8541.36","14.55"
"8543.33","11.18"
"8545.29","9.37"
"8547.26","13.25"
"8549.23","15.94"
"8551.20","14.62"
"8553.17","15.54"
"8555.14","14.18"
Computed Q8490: -2.0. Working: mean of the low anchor 15.9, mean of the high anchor 13.6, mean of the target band 15.6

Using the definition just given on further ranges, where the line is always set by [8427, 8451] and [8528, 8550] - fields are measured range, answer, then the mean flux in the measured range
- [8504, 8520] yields -0.9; 15.4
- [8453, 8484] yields -1.7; 16.1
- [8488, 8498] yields -0.9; 16.2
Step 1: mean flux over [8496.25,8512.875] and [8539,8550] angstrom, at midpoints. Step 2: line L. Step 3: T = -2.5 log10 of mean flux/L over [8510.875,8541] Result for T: -0.12 mag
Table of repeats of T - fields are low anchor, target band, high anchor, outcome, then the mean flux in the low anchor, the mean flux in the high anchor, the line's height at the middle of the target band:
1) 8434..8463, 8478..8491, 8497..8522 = -0.066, 15.9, 15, 15.4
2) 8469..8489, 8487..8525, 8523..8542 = 0.015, 16.1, 15.2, 15.7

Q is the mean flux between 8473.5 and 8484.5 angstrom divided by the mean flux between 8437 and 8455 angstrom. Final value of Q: 1.03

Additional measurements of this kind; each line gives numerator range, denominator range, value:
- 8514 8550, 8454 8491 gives 0.91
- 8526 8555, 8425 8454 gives 0.91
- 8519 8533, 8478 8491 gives 0.95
